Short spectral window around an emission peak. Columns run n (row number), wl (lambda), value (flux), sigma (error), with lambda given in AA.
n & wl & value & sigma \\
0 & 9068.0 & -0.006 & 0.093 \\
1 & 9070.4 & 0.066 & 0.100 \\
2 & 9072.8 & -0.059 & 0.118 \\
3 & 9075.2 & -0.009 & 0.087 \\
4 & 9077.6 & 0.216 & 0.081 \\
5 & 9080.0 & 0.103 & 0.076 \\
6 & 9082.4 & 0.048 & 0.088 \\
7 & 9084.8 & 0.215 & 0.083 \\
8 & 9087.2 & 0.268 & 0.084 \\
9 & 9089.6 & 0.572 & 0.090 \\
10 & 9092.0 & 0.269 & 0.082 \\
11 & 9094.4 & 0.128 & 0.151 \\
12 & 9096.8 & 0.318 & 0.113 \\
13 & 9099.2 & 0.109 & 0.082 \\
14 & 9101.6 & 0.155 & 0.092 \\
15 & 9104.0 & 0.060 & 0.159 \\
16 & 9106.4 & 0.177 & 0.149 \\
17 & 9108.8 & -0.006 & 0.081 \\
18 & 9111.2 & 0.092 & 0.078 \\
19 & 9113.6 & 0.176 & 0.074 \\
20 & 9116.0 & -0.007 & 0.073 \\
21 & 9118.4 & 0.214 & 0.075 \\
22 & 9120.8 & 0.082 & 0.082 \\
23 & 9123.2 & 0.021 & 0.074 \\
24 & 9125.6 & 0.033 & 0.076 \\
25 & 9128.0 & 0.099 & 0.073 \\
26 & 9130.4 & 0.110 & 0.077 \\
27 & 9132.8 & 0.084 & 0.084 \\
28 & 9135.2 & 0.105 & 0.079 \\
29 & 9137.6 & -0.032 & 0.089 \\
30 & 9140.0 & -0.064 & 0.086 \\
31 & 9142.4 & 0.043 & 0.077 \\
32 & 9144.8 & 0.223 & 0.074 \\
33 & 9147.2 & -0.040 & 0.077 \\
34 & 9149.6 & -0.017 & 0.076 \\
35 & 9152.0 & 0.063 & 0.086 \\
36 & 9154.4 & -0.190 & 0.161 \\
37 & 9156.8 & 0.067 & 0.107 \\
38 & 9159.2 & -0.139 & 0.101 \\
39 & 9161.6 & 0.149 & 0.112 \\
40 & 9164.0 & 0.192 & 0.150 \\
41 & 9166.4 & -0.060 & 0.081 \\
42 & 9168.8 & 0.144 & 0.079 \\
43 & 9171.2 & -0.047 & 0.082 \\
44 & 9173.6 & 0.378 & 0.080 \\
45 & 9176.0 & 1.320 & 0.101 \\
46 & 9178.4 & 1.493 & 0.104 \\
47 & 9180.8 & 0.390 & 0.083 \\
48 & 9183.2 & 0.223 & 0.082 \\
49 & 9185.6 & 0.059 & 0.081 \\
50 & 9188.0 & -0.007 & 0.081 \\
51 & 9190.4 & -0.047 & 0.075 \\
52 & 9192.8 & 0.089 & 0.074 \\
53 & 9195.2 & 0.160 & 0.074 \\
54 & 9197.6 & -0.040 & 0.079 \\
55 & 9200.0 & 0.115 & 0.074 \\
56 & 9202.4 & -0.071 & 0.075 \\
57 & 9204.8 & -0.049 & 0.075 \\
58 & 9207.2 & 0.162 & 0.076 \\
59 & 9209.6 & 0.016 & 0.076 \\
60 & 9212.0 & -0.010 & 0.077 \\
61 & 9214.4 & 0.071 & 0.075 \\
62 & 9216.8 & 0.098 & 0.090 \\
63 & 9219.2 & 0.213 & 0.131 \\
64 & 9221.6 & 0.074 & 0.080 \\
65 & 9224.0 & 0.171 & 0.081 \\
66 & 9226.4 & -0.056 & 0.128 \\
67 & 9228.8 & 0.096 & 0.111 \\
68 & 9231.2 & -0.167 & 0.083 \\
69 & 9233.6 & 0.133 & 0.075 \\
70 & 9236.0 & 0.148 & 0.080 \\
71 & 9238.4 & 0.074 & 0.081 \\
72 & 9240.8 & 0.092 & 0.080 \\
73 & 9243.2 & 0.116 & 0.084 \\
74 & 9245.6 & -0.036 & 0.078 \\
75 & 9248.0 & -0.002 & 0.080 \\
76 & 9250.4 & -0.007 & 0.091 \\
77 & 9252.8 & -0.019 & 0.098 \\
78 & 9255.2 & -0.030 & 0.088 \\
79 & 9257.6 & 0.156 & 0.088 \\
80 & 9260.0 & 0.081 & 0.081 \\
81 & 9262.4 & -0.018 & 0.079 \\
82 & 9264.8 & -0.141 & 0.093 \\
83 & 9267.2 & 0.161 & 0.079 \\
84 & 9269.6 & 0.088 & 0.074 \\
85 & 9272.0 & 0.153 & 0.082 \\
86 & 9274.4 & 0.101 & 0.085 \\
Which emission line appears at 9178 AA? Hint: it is [O III] 5007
